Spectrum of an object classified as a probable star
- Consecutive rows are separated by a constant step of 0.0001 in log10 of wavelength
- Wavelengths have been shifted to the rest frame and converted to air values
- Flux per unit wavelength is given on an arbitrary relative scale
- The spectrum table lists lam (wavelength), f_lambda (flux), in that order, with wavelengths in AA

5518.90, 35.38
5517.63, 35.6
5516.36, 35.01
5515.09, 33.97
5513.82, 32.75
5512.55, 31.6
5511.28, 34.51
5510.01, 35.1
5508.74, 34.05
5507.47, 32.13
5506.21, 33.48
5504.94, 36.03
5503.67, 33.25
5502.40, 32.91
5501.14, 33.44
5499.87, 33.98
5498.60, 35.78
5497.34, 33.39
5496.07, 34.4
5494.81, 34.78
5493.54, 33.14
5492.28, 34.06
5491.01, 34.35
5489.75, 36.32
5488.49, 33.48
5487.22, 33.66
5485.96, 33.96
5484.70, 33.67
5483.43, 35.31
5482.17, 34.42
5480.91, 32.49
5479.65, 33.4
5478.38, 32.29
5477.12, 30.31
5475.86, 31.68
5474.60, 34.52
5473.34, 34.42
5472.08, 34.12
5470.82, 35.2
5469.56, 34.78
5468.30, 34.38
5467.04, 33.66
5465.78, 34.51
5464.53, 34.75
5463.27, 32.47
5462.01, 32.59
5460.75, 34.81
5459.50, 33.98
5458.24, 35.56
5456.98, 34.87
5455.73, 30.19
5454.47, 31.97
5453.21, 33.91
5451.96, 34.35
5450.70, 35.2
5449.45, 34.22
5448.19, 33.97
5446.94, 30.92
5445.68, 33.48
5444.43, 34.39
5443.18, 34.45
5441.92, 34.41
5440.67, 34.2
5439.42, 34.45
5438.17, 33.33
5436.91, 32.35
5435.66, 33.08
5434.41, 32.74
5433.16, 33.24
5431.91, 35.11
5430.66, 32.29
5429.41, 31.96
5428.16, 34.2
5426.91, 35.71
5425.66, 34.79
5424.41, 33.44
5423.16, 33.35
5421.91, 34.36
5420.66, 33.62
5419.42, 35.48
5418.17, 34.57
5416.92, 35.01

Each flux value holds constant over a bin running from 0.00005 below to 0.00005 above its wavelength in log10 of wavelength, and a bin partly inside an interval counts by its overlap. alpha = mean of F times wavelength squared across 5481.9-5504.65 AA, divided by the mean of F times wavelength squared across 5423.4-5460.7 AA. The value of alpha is 1.03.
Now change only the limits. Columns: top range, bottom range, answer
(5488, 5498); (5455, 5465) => 1.03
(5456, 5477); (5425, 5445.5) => 1.02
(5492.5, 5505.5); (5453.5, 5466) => 1.03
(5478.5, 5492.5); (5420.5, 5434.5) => 1.03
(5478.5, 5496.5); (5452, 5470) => 1.02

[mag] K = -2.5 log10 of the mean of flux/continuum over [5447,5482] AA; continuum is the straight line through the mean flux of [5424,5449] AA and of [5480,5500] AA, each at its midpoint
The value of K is 0.01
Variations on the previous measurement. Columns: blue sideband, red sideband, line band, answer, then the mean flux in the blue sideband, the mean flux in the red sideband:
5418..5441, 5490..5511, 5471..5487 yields 0.02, 33.8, 34.1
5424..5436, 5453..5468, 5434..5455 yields 0.00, 33.7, 33.6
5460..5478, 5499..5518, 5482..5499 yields -0.02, 33.7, 33.8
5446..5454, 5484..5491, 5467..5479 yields 0.02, 33.7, 34.2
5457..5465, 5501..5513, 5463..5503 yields 0.00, 34.1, 33.7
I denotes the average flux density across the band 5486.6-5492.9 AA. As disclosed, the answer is 34.4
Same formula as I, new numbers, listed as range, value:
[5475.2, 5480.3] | 31.9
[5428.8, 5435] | 33.1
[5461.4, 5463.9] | 32.5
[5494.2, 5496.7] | 34.7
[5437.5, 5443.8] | 34.1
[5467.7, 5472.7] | 34.6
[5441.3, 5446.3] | 34.2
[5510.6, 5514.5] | 33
